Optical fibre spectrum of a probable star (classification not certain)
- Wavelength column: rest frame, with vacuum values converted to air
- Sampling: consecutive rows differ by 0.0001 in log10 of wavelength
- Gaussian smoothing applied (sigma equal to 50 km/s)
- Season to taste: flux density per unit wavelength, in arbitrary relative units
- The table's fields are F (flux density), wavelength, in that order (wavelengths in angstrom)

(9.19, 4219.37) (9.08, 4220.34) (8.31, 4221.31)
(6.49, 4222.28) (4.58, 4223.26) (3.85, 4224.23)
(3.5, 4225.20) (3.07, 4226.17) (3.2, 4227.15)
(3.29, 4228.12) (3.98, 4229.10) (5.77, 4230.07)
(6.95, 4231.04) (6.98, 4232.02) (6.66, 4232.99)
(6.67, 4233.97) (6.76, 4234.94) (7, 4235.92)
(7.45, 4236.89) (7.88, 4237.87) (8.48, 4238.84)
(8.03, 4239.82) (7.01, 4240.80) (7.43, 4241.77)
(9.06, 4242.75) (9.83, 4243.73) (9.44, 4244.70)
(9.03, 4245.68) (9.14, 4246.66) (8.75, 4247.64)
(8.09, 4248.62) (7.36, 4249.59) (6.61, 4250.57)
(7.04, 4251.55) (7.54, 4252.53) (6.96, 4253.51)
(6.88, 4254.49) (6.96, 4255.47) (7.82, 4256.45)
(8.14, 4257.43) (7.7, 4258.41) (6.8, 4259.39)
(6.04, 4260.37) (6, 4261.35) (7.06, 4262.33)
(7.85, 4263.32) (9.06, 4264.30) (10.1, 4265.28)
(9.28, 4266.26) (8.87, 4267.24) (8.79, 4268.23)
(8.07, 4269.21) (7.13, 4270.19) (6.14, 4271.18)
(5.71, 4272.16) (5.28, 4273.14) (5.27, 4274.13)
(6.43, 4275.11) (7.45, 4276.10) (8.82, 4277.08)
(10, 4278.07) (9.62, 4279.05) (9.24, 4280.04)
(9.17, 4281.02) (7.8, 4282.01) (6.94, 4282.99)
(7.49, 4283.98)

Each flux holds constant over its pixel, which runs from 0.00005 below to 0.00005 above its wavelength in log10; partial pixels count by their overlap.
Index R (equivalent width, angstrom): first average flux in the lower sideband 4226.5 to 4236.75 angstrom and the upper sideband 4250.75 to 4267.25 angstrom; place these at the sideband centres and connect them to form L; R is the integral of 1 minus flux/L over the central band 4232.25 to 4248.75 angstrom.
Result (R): -4.3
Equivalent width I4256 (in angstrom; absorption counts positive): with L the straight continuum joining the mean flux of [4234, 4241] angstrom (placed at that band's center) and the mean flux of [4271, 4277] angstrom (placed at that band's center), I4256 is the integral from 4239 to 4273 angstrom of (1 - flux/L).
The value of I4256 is -4.71 angstrom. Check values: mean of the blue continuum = 7.48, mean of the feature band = 7.79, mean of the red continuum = 6.24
